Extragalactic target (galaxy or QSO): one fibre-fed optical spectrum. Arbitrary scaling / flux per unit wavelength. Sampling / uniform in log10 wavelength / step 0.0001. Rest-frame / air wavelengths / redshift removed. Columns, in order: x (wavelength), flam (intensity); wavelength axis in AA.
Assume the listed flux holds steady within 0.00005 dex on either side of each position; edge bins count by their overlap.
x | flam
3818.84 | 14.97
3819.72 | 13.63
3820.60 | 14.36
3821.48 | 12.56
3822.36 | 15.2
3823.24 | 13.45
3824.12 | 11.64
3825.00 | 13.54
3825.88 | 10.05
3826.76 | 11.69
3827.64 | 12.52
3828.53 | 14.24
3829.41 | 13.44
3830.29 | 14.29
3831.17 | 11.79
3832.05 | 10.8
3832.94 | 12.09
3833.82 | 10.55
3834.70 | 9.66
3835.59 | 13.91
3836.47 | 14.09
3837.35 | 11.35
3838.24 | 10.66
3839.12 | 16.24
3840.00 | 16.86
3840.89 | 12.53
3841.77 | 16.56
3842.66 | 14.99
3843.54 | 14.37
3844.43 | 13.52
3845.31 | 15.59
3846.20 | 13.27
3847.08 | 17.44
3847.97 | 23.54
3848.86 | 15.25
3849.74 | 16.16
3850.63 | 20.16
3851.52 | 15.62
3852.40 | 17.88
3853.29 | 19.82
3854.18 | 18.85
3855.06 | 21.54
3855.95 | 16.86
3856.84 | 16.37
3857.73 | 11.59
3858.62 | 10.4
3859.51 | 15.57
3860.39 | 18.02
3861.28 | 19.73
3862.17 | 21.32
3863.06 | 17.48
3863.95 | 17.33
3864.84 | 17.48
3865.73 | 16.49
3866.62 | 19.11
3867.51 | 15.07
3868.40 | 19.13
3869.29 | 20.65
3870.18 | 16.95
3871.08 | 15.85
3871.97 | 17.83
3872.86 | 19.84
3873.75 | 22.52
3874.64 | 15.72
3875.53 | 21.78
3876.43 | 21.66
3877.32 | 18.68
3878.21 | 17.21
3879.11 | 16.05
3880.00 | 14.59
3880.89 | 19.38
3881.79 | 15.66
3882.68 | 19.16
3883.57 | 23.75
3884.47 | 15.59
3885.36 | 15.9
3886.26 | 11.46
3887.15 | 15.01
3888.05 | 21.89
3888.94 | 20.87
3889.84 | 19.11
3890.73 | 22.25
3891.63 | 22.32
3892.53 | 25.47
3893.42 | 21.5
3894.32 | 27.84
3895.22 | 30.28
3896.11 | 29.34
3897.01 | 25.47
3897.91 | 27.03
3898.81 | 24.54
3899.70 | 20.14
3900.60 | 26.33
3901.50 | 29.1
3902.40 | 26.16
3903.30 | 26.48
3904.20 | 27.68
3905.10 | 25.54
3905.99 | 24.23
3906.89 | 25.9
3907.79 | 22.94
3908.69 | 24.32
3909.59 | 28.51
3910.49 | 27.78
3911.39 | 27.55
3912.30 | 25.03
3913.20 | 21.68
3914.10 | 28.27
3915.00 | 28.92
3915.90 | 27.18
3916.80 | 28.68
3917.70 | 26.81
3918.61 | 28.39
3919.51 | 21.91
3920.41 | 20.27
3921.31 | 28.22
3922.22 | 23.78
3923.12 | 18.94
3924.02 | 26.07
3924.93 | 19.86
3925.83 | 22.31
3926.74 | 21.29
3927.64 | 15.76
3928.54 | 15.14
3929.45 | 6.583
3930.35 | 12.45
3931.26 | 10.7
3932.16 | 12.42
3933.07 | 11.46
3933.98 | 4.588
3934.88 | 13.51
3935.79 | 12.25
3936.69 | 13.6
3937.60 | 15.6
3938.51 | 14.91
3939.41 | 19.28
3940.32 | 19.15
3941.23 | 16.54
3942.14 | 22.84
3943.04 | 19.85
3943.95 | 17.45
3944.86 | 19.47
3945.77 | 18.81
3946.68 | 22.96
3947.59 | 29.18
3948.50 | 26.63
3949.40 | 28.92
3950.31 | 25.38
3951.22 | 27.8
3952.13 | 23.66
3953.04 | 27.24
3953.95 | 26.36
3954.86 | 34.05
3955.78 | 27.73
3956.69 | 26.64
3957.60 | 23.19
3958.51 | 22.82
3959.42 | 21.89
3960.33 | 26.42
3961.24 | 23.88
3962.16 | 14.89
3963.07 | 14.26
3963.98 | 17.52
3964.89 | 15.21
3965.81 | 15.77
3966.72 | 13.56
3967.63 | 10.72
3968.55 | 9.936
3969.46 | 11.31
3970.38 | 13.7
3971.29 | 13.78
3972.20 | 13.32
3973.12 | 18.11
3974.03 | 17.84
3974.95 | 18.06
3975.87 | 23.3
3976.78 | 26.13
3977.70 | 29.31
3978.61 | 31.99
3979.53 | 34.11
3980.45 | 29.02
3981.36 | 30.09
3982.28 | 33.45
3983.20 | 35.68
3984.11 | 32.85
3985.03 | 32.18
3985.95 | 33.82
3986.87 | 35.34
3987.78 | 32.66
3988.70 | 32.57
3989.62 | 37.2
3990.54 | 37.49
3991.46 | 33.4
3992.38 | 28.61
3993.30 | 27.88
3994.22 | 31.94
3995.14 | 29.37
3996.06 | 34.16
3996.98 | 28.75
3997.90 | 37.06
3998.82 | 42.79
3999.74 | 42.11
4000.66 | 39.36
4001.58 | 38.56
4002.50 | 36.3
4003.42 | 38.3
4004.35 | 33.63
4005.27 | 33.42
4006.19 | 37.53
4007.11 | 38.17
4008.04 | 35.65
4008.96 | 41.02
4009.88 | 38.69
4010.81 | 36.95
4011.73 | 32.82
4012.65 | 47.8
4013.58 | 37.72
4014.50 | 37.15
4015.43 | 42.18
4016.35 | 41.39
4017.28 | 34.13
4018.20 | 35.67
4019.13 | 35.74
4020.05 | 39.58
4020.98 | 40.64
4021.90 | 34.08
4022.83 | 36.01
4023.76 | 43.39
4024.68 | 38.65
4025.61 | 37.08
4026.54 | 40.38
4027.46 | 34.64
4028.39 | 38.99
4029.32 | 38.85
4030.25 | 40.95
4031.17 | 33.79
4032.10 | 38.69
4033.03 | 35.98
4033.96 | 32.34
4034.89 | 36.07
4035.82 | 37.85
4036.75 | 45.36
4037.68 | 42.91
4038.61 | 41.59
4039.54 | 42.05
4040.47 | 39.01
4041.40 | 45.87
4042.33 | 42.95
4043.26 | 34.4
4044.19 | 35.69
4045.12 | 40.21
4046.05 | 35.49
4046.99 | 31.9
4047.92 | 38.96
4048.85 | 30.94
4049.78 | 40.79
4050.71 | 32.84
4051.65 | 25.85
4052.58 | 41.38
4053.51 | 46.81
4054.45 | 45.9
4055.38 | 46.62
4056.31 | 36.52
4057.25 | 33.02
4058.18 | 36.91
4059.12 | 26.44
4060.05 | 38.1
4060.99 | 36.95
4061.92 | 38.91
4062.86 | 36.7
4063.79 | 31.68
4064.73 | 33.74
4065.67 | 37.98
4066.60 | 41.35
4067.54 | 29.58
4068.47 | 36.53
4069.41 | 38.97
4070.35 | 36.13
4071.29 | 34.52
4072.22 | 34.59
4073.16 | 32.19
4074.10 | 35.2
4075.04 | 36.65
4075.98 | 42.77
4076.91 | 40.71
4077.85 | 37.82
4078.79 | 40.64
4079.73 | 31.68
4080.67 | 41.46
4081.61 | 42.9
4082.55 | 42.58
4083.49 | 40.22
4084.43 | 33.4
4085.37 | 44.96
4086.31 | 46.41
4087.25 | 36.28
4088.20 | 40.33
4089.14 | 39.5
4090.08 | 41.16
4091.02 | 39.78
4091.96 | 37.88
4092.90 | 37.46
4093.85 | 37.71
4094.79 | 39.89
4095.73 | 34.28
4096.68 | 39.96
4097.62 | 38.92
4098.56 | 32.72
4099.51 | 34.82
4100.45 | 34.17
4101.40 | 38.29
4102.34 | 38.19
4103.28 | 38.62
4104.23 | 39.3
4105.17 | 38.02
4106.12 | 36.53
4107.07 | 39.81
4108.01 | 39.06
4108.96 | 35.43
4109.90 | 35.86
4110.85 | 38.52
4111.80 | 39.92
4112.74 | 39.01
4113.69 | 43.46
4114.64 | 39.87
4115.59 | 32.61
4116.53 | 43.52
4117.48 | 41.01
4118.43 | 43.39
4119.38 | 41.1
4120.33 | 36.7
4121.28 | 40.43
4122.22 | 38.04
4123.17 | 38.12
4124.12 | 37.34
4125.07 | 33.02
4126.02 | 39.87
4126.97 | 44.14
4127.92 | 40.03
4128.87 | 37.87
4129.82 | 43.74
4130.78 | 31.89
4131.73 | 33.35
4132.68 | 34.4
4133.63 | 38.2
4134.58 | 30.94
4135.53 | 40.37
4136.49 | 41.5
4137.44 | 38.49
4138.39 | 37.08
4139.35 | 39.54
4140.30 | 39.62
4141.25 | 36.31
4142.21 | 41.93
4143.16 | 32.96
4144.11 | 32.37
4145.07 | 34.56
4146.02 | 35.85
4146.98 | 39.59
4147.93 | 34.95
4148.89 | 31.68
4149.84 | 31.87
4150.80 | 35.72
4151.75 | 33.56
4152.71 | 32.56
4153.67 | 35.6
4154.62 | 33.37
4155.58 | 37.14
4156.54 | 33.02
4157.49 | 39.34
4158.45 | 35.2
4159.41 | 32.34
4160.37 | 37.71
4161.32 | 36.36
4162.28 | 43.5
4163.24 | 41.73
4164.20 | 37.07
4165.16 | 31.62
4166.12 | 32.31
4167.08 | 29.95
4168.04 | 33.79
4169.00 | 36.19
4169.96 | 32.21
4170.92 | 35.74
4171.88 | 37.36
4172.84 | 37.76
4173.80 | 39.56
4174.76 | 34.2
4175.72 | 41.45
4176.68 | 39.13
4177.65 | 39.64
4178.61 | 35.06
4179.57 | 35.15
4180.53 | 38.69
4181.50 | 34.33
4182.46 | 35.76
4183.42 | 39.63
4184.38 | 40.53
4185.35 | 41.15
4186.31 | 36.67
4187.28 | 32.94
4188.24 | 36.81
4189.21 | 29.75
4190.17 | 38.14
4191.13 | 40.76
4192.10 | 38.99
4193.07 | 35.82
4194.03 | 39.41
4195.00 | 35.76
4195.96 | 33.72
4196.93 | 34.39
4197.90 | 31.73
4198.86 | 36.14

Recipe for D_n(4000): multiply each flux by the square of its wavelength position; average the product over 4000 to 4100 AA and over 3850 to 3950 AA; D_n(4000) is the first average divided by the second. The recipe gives 2.01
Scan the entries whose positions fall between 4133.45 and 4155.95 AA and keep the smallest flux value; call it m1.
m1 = 30.94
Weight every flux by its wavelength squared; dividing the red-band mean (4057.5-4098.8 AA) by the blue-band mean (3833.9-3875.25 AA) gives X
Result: 2.55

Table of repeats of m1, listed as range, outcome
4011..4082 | 25.85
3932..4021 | 4.588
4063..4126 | 29.58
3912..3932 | 6.583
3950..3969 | 9.936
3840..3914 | 10.4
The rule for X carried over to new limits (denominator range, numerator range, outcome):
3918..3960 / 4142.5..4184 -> 1.96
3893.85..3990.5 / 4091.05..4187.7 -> 1.78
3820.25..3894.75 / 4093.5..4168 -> 2.57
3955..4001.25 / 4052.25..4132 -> 1.53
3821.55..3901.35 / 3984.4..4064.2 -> 2.31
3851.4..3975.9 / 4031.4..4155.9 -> 2.03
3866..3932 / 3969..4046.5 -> 1.69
